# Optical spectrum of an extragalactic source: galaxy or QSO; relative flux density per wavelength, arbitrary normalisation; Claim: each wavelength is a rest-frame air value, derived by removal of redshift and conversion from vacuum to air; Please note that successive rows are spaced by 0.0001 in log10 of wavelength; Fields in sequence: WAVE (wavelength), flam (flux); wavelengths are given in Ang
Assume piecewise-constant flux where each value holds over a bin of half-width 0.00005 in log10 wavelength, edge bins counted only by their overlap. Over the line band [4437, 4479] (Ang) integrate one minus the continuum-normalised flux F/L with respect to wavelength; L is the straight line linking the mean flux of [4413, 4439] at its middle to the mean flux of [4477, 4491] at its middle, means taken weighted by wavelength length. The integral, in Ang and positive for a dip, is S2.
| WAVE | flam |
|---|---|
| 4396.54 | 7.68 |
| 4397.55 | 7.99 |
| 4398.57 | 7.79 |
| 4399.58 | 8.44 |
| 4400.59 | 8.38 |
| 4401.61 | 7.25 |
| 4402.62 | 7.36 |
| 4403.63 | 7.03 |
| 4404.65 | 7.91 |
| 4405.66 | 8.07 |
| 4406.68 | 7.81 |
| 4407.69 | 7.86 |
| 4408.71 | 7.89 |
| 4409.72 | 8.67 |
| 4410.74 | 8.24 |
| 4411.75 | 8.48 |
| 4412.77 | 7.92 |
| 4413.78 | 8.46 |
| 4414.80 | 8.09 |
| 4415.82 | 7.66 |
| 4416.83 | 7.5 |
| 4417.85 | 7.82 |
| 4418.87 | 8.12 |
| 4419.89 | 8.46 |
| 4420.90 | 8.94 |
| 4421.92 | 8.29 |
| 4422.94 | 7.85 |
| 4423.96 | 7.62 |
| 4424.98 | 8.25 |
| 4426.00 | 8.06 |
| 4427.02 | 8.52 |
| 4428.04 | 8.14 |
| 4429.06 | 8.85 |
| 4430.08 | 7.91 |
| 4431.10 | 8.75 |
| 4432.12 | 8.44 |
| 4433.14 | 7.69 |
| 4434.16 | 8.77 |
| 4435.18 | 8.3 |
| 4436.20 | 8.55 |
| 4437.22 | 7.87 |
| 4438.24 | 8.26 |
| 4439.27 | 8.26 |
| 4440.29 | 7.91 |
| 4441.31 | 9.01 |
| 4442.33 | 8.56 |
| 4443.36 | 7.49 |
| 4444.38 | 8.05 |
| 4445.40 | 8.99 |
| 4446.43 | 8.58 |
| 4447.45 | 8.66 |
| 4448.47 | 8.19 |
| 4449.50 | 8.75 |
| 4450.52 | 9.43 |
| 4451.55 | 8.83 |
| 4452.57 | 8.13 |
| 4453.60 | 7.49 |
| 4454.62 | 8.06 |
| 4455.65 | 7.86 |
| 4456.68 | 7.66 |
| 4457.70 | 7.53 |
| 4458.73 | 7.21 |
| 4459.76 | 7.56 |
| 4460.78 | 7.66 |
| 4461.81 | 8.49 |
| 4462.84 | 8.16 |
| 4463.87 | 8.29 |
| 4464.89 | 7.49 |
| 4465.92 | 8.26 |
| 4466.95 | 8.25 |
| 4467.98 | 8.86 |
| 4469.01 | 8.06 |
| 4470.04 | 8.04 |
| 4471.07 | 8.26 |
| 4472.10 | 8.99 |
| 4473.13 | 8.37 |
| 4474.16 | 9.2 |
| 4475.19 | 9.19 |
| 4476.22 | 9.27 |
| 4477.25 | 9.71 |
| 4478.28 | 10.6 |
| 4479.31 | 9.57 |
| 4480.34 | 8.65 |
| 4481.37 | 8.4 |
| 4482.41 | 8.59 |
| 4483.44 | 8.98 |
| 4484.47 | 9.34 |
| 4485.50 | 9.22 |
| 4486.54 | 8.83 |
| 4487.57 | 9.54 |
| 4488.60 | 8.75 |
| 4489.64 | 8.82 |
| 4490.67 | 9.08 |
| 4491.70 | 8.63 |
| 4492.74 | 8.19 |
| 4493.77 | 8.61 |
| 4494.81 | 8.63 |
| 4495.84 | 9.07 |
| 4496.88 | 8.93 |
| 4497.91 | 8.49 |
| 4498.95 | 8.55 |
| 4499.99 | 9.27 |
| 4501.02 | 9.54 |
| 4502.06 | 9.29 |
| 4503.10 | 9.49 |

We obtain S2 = 1.61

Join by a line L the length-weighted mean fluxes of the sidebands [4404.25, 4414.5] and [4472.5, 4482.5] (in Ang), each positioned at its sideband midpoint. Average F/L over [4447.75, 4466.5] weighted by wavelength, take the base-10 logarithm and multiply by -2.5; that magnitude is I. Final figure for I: 0.10 mag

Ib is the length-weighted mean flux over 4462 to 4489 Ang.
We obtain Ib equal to 8.8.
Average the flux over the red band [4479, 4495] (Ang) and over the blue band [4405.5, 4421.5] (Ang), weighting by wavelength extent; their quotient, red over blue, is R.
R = 1.09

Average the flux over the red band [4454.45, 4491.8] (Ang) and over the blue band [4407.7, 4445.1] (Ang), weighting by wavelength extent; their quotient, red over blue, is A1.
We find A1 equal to 1.05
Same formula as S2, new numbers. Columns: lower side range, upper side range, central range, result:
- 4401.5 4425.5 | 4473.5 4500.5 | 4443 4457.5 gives 0.35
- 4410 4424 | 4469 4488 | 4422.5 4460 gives 1.11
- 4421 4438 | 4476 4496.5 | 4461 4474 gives 0.69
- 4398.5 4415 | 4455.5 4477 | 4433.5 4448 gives -0.42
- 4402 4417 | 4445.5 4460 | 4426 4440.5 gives -0.42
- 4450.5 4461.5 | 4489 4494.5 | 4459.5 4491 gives -1.61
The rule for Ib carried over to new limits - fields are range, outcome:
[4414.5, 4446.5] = 8.23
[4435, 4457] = 8.32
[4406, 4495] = 8.4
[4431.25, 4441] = 8.27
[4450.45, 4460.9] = 7.89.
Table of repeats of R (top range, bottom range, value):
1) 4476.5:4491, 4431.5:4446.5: 1.10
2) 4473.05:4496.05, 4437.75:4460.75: 1.10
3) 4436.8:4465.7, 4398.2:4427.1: 1.02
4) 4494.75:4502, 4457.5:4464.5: 1.14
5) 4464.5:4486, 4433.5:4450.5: 1.05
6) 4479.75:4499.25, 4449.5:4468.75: 1.09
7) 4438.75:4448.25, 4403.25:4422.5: 1.04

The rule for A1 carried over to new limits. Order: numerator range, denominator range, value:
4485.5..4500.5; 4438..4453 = 1.04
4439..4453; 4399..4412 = 1.07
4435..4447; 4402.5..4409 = 1.08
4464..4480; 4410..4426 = 1.08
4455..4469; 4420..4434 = 0.96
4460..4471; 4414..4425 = 1.01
